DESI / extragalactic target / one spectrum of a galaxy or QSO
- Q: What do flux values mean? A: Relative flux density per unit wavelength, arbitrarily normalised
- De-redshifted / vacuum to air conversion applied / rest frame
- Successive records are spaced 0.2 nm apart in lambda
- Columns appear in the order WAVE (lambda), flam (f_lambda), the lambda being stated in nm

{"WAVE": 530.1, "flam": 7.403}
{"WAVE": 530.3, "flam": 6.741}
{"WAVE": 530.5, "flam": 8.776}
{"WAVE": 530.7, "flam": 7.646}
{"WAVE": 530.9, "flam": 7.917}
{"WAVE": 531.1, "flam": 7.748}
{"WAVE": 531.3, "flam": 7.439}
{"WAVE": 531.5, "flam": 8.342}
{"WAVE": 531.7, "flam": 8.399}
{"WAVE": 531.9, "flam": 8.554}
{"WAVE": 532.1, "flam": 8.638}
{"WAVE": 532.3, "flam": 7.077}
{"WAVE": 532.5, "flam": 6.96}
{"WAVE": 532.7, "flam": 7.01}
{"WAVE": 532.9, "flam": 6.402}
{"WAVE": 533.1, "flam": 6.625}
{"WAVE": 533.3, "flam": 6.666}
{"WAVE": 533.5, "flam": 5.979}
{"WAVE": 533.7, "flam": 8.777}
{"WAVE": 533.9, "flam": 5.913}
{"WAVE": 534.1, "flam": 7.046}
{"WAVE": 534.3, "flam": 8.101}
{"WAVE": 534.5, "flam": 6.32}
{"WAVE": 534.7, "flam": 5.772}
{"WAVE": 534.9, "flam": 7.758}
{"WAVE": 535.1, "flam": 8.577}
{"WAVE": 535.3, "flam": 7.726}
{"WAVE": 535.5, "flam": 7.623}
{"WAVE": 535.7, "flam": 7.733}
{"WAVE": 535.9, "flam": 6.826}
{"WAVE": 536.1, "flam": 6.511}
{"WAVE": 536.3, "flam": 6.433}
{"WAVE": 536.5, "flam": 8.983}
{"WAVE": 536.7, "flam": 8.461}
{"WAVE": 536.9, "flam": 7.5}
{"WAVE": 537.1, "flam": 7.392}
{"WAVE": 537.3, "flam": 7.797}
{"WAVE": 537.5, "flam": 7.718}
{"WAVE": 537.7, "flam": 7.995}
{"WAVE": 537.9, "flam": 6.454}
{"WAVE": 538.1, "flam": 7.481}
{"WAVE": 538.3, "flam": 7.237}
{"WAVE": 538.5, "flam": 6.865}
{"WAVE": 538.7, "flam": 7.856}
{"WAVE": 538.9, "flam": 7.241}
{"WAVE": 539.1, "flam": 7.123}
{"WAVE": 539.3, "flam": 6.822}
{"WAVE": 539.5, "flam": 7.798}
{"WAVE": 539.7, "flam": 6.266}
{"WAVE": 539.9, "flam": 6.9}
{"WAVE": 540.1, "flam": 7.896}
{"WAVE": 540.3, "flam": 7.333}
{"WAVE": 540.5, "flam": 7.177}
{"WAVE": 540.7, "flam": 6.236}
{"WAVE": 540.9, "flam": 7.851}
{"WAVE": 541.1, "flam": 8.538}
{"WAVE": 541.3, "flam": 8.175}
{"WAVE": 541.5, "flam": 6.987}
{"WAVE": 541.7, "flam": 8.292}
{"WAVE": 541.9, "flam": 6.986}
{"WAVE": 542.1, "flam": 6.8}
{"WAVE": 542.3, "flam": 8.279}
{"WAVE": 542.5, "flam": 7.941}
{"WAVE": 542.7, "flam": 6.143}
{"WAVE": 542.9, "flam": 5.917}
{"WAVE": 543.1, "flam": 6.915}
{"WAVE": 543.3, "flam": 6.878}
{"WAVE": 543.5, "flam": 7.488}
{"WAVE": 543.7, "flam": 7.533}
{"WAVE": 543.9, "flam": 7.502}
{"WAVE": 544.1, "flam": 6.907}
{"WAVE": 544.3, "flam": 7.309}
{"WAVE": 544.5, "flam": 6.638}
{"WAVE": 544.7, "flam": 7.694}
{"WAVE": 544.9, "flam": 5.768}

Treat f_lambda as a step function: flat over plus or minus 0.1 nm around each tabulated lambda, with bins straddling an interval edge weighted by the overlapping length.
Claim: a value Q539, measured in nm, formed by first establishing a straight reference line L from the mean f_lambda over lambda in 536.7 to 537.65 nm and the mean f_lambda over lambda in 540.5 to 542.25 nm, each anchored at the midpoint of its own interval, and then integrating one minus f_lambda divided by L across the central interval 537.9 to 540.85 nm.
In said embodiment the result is 0.17 nm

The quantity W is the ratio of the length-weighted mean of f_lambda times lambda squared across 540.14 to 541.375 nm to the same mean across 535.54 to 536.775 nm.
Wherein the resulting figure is 1.03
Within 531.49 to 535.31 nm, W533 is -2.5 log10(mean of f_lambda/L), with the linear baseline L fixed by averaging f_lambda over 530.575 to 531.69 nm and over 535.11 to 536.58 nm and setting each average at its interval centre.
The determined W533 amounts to 0.06 mag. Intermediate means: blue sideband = 7.89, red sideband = 7.46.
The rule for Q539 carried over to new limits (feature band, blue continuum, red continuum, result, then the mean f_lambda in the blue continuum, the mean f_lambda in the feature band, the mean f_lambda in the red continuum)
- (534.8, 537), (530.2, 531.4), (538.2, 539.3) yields -0.07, 7.71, 7.65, 7.22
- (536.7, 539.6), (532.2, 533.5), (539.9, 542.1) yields -0.08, 6.73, 7.41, 7.48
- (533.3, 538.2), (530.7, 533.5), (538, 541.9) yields 0.04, 7.47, 7.36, 7.36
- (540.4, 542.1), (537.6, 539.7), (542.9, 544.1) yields -0.07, 7.24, 7.49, 7.12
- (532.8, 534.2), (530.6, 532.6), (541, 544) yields 0.18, 7.87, 6.77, 7.36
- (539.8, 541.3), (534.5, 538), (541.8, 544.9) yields -0.05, 7.45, 7.47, 7.08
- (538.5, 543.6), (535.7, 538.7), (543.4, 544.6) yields 0.04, 7.43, 7.27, 7.23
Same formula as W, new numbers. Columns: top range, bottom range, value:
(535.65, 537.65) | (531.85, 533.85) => 1.06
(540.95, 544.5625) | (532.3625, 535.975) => 1.06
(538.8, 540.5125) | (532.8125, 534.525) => 1.06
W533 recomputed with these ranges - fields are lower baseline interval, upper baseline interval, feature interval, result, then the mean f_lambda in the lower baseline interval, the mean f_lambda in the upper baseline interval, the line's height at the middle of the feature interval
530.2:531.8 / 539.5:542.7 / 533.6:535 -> 0.09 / 7.88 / 7.41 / 7.73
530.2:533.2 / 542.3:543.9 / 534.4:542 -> -0.01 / 7.62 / 7.09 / 7.32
